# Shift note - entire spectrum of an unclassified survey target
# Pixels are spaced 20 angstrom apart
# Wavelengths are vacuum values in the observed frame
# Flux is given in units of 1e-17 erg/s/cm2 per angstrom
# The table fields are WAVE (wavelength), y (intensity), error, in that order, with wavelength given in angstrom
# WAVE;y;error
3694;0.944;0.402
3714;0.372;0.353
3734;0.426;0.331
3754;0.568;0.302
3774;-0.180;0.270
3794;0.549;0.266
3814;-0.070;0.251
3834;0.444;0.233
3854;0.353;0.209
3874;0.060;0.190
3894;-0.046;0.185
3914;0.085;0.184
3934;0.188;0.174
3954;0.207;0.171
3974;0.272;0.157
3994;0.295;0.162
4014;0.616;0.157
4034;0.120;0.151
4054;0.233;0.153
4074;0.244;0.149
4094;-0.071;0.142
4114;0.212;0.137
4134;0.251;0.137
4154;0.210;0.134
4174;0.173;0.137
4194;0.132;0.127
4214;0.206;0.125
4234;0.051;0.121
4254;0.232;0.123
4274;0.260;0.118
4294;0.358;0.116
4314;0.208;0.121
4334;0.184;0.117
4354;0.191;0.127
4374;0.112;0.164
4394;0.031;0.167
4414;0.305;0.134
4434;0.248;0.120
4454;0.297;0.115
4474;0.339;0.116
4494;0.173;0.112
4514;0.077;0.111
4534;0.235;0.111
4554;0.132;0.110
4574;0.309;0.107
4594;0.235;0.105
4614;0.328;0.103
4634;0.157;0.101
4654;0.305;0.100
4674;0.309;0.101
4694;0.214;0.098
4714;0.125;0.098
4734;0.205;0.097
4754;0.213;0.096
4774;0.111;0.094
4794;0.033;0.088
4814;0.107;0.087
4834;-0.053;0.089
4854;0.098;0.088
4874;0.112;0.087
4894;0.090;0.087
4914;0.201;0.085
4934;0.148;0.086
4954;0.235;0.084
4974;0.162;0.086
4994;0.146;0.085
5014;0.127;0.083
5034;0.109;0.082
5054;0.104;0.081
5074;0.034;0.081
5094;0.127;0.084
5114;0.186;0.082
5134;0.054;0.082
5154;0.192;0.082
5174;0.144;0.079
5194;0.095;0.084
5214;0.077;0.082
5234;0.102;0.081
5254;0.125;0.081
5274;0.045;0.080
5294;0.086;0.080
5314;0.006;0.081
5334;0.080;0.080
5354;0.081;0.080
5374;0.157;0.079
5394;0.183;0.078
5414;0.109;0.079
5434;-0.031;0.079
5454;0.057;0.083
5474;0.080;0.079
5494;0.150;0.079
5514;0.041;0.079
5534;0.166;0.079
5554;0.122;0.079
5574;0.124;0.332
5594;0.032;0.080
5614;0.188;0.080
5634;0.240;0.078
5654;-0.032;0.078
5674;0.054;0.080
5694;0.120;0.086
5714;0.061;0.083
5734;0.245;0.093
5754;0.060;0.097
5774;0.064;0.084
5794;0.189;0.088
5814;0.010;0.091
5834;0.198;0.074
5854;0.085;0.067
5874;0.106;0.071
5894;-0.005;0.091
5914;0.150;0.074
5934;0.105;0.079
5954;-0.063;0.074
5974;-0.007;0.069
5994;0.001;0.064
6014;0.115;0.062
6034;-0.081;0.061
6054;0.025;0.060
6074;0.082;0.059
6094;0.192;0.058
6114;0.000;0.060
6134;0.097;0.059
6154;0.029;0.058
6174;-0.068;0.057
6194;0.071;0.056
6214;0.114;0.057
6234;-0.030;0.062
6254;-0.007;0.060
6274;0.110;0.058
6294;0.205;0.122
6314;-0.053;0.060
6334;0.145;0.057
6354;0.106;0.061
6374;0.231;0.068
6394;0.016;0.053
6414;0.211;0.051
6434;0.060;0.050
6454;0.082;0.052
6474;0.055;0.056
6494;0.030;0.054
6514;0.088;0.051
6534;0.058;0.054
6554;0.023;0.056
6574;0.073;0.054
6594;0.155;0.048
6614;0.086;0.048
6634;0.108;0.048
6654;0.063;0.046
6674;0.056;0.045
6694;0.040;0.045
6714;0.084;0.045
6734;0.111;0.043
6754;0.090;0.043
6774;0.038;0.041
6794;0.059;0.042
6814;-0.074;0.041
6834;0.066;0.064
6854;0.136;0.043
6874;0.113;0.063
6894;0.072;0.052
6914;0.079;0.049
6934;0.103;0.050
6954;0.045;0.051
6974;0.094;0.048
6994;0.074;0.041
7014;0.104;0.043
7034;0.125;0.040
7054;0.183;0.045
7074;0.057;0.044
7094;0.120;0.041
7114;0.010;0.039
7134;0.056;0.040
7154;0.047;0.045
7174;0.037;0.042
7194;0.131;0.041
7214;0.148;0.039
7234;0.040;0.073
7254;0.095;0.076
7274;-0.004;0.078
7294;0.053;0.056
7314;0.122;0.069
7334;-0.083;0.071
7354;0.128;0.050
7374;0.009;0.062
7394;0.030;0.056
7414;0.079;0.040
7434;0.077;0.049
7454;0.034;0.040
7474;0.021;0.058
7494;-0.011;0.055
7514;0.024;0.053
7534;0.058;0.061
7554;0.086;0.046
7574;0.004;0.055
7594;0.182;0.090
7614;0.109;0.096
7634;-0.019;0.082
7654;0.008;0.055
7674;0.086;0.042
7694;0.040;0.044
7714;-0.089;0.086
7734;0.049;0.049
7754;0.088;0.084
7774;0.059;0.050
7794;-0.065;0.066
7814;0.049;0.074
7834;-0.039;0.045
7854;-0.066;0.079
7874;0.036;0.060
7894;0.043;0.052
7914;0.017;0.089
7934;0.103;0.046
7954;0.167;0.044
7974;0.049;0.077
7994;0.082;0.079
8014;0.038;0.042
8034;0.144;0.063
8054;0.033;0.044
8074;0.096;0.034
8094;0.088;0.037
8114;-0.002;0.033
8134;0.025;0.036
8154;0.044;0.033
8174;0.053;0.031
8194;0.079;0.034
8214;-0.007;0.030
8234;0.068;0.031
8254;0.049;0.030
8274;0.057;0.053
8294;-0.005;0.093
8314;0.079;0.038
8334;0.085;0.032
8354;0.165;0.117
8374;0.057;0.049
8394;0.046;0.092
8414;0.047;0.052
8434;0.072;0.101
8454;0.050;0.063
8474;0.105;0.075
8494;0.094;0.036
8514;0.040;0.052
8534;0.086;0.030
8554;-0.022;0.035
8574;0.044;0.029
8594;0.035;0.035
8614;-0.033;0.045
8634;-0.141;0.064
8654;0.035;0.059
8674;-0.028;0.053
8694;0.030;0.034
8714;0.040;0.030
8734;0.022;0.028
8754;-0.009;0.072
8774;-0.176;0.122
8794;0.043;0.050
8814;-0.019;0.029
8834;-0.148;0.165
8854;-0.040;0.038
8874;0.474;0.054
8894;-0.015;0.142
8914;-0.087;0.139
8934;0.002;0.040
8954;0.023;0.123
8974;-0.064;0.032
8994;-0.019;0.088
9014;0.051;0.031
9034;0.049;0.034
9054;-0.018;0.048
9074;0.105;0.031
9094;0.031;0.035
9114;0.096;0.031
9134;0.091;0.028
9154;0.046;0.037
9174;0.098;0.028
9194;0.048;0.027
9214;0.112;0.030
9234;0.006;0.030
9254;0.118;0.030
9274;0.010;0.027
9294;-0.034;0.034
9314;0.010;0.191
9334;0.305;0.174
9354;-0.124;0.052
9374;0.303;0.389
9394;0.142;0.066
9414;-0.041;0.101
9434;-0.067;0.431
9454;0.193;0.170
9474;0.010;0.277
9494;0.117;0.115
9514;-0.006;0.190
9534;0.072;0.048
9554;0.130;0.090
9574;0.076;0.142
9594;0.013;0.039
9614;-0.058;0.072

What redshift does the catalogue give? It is 1.38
